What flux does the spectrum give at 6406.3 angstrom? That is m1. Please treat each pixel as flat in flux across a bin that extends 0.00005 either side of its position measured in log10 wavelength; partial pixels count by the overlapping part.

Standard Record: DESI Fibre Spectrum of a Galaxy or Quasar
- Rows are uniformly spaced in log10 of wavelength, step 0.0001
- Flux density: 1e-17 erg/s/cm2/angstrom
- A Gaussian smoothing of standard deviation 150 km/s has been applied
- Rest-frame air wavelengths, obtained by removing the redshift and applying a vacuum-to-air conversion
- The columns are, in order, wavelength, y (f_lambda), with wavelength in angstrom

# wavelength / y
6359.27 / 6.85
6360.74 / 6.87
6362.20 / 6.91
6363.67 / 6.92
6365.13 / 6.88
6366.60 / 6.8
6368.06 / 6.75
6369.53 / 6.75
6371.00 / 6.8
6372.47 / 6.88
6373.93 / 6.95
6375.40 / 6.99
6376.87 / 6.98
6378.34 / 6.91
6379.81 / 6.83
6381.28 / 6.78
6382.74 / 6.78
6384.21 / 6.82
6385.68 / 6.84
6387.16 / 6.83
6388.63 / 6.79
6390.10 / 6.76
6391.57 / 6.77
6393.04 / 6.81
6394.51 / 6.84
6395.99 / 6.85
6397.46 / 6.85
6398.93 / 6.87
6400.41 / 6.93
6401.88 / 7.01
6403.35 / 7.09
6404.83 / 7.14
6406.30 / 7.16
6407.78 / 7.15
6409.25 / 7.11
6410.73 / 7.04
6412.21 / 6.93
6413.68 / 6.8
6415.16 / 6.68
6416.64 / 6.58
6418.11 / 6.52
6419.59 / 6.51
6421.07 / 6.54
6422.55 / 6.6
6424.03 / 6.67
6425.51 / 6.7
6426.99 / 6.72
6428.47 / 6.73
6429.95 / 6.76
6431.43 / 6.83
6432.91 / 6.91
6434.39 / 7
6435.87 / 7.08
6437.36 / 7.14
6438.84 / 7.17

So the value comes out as 7.16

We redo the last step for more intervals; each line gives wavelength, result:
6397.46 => 6.85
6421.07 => 6.54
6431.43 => 6.83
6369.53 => 6.75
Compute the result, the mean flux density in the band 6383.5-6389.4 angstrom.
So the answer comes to 6.81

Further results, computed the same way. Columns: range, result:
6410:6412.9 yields 6.98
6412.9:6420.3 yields 6.63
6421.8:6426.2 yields 6.65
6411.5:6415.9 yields 6.81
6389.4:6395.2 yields 6.8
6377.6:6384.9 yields 6.83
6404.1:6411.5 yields 7.12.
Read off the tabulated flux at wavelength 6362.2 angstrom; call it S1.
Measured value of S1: 6.91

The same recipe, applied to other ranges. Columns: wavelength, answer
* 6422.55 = 6.6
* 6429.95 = 6.76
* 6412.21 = 6.93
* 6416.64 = 6.58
